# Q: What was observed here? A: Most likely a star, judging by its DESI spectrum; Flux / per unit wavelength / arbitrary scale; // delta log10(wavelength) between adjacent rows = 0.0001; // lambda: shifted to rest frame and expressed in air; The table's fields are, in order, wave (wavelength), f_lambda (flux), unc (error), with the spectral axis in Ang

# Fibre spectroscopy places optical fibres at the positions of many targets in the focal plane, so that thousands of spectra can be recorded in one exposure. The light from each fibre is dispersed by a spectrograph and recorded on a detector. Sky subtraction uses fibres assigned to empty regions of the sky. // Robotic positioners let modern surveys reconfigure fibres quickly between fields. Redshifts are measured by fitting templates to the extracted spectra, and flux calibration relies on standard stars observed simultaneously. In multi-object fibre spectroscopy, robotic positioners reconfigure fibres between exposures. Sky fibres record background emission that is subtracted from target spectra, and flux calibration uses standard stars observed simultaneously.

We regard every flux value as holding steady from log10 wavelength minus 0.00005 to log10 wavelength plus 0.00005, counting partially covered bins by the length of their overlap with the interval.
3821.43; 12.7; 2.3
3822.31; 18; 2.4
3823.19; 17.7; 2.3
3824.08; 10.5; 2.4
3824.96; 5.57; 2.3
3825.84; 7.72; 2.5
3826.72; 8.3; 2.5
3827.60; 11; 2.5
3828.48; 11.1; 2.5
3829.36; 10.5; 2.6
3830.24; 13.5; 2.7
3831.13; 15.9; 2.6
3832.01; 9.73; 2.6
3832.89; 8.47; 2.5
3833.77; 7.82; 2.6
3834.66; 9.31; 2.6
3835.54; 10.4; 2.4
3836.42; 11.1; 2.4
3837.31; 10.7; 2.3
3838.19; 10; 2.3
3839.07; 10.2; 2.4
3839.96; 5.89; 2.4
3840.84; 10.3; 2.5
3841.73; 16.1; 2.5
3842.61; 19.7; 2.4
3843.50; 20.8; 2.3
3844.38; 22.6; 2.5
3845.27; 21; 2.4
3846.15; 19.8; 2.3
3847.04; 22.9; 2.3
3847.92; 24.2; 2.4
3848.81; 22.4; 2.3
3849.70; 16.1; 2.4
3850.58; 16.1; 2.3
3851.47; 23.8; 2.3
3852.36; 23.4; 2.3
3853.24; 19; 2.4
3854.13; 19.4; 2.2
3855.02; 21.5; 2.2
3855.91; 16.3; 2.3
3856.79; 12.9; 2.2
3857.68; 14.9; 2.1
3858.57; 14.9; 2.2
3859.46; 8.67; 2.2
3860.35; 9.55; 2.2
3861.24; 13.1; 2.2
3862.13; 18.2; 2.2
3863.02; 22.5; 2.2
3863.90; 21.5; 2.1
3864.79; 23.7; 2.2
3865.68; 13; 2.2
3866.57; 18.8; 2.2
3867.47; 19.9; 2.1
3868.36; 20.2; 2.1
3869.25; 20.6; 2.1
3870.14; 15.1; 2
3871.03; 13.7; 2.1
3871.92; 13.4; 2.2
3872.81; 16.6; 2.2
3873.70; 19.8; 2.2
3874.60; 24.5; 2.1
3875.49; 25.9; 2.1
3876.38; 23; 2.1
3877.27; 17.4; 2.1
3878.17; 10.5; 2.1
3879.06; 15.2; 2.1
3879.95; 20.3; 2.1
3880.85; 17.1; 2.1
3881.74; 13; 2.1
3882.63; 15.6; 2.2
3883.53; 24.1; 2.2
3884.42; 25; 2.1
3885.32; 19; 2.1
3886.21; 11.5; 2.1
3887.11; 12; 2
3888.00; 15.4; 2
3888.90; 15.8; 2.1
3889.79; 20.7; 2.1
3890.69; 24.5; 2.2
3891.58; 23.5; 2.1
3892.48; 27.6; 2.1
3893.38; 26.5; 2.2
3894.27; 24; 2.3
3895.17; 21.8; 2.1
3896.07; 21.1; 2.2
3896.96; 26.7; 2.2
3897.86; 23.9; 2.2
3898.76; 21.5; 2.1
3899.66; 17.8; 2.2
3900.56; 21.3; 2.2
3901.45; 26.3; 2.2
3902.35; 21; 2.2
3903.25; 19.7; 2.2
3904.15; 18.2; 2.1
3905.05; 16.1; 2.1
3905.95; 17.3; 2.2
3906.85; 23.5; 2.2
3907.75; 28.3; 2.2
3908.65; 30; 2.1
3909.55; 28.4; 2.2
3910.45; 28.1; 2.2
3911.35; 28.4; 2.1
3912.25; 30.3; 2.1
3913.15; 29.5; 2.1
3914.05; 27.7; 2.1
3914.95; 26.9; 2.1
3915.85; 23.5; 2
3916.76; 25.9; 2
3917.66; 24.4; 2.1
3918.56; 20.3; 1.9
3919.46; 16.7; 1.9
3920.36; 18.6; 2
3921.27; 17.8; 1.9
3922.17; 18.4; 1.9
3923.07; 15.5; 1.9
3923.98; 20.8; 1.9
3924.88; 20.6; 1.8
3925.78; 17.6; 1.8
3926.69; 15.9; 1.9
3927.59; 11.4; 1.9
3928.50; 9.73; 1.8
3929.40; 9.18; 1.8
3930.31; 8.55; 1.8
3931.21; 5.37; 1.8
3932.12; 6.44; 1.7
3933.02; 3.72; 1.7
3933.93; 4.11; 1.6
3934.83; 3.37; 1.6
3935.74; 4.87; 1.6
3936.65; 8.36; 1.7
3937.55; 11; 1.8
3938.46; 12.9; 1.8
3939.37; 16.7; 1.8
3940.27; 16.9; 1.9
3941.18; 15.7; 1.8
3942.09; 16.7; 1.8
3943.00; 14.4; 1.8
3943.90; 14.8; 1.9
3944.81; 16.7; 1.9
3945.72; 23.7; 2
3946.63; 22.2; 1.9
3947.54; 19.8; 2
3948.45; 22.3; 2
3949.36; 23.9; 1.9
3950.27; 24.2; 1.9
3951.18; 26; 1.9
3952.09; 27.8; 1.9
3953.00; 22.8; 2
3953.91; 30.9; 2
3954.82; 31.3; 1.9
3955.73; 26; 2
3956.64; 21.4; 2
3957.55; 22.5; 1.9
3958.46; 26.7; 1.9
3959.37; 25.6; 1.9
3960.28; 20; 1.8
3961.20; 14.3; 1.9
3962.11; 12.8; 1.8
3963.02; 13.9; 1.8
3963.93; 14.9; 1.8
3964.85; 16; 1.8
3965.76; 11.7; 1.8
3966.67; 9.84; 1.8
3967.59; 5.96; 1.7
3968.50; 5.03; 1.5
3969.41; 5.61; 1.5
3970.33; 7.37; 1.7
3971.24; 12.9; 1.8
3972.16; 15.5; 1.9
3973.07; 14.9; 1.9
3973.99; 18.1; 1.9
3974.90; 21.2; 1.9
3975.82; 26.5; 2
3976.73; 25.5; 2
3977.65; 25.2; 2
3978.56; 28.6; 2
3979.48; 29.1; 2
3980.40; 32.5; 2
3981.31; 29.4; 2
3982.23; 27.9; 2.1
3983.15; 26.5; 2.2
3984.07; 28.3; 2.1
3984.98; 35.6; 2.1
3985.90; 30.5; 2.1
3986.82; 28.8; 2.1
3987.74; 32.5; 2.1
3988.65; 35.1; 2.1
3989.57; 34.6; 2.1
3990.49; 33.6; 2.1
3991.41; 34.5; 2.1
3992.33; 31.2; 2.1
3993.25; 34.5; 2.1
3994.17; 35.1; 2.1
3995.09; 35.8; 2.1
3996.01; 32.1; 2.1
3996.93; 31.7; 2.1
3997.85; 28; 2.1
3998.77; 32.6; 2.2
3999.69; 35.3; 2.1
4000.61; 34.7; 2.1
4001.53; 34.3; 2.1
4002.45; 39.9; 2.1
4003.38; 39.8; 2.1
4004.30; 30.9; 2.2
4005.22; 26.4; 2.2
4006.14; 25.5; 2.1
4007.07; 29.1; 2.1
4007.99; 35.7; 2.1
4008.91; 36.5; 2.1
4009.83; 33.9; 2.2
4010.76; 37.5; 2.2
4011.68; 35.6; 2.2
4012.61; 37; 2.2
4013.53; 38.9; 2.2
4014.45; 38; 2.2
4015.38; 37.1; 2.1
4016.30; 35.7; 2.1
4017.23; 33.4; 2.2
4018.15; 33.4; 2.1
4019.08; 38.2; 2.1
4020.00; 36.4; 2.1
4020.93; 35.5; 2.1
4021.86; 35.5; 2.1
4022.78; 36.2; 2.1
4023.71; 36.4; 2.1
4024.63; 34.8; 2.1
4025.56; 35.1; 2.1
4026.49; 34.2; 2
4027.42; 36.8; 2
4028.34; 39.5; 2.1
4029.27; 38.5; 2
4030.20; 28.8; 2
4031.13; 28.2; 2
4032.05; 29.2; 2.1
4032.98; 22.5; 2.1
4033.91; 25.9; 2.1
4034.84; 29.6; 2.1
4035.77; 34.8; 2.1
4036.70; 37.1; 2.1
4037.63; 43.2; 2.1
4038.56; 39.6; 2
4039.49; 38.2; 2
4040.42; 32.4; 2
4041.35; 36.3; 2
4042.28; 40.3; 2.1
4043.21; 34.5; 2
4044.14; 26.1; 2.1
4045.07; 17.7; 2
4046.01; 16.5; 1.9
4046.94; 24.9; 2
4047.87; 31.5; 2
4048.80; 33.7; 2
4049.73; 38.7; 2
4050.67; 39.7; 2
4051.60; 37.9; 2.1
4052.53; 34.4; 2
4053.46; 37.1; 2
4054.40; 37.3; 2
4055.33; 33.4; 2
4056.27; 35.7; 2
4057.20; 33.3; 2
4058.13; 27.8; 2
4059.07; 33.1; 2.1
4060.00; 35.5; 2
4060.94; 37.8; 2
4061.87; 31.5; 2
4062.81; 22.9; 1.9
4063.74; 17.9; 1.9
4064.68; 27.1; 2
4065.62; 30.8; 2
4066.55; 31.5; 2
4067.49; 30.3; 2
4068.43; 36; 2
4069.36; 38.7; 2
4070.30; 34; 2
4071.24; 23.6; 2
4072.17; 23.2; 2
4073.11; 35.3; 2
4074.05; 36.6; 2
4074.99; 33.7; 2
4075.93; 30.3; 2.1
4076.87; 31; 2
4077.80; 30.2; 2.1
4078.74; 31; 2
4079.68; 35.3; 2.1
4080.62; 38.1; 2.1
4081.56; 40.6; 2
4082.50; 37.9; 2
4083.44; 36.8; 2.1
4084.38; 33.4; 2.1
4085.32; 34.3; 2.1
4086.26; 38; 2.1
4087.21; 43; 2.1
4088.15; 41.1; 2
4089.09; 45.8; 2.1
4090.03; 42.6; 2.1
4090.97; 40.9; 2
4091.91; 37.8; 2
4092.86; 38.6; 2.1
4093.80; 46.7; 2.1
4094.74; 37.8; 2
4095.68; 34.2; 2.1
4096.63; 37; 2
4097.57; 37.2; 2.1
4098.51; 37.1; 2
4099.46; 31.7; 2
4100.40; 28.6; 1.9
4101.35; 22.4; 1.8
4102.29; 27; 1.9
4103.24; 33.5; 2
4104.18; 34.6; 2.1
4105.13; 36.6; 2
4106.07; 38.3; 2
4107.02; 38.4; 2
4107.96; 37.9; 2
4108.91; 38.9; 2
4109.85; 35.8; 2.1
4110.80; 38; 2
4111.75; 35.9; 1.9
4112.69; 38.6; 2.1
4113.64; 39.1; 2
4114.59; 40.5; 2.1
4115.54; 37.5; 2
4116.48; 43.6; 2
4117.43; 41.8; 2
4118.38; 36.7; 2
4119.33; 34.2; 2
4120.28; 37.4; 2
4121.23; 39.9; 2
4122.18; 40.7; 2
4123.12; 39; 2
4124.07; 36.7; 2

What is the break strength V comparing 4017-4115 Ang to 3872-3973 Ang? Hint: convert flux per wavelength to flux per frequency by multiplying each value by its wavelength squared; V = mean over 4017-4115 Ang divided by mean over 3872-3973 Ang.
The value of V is 2.0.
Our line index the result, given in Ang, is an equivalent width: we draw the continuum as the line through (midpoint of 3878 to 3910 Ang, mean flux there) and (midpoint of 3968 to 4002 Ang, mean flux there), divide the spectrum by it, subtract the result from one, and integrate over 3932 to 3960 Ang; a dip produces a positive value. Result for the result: 7.2 Ang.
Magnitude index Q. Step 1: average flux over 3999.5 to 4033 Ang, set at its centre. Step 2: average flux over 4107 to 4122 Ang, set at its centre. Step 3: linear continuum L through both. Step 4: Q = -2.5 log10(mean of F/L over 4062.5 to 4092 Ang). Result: 0.09 mag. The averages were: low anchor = 34.6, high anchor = 38.4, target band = 34.1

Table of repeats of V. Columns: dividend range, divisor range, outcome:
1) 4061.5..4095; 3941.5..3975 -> 2.01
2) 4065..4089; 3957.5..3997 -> 1.53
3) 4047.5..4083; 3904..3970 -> 1.94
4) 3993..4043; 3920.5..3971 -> 2.25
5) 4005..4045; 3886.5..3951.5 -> 1.90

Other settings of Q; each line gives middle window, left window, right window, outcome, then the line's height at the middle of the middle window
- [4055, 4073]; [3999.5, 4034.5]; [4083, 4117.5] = 0.17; 35.9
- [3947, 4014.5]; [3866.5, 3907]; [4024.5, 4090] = 0.04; 27.2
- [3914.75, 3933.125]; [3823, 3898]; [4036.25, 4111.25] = 0.33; 22.1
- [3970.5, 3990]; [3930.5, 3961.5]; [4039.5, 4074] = -0.19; 22.1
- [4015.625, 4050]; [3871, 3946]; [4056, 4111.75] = -0.12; 29.9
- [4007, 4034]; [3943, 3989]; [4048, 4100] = -0.22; 28.3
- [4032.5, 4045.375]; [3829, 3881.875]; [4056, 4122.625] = -0.06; 31.2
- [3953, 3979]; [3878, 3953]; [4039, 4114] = 0.28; 23.8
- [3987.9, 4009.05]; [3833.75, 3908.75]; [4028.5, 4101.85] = -0.17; 28.4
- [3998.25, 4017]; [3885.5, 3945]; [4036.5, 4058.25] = -0.19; 29.1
